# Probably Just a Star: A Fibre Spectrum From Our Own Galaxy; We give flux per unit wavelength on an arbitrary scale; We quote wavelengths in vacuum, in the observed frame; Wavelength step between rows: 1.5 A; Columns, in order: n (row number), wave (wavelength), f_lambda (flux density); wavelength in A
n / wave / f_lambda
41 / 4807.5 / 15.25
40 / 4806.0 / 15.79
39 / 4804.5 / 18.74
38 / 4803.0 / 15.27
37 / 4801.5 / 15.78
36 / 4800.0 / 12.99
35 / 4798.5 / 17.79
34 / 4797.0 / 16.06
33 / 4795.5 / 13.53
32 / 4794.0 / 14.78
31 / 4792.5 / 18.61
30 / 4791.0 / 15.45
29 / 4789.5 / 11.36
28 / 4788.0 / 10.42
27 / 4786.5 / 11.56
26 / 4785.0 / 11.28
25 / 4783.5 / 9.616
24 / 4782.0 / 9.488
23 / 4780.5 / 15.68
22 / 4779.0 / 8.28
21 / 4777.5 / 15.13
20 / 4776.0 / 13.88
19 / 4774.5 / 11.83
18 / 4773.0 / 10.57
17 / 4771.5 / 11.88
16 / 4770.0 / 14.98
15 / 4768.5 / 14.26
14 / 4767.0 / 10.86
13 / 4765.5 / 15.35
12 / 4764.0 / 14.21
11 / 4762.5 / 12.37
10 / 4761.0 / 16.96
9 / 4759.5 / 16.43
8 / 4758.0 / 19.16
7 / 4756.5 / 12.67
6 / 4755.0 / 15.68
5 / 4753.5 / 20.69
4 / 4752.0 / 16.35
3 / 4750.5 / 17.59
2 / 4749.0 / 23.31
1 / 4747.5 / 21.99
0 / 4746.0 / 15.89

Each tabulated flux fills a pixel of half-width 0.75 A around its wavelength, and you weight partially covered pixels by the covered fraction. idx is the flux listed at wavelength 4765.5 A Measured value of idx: 15.35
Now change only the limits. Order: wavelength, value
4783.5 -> 9.616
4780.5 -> 15.68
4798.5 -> 17.79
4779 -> 8.28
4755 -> 15.68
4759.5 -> 16.43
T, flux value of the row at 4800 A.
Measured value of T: 12.99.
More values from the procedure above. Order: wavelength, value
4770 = 14.98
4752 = 16.35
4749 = 23.31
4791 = 15.45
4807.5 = 15.25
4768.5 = 14.26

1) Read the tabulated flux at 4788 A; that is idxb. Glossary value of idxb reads 10.42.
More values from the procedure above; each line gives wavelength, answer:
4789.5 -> 11.36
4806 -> 15.79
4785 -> 11.28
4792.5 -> 18.61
